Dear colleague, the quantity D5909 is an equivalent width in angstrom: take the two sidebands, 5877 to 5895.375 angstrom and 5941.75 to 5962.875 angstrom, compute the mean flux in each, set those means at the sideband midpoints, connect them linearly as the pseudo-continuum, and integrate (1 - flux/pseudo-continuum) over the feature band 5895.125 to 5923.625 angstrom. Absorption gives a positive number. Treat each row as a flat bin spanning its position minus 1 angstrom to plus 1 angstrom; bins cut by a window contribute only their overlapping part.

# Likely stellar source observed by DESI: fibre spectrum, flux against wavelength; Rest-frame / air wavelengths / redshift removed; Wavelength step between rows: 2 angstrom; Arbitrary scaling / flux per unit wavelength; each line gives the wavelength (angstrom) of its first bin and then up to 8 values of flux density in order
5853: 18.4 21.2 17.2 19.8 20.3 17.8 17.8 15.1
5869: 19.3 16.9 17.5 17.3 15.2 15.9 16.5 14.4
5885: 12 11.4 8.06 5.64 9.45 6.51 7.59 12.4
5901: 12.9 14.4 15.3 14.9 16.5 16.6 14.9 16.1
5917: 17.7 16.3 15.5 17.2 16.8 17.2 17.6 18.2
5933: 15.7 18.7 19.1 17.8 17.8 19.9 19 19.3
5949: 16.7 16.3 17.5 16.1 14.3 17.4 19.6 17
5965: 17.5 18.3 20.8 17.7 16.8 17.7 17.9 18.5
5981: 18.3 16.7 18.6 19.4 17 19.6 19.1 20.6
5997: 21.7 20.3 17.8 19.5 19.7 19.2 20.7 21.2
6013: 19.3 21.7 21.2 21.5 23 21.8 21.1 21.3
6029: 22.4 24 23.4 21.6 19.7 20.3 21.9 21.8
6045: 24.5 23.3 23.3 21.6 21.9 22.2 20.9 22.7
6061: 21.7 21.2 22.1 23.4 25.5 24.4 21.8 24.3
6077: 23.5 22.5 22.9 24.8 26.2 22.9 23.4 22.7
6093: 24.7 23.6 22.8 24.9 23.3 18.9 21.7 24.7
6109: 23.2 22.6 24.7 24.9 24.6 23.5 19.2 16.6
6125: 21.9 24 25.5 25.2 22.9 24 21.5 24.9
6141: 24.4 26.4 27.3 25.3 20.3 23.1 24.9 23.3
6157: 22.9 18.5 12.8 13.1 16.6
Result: -1.9 angstrom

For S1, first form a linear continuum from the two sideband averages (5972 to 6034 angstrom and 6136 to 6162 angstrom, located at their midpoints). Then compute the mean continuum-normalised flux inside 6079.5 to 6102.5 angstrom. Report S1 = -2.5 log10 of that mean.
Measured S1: -0.10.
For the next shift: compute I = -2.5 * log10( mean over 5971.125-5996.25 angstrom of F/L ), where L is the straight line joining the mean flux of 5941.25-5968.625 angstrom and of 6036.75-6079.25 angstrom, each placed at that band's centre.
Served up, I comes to 0.04 mag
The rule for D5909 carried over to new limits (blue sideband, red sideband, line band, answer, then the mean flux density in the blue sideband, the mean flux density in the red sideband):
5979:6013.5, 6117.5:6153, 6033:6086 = -3.9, 19.3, 23.4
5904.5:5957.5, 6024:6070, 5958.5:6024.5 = 1.5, 17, 22.3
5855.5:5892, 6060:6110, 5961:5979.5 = 0.9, 15.5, 23.2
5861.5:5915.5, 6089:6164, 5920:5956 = -3.9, 14.1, 22.7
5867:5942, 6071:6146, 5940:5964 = -0.9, 15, 23.4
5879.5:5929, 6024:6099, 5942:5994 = -1.8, 13.7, 22.8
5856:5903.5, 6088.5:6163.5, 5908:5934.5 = -1.7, 14.2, 22.7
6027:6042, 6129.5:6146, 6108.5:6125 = 1.2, 21.9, 24.6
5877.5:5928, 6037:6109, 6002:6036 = -2.3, 13.7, 22.9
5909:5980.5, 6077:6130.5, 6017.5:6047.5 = -2.2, 17.5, 23.1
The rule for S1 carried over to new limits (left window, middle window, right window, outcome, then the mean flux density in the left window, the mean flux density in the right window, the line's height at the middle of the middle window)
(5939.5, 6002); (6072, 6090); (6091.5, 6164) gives -0.11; 18.2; 22.7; 21.3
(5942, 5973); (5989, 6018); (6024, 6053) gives 0.01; 17.8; 22.1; 20.3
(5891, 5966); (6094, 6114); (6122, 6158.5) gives -0.04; 15.9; 23.5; 22.2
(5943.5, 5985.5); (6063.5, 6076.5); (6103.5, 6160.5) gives -0.11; 17.7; 23.2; 21.1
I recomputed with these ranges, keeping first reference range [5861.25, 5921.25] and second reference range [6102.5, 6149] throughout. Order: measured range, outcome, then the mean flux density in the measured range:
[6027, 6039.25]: -0.11 mag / 21.9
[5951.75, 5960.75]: 0.02 mag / 16.6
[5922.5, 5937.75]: -0.11 mag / 17.5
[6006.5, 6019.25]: -0.09 mag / 20.7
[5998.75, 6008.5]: -0.04 mag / 19.3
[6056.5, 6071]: -0.08 mag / 22.7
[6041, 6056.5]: -0.11 mag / 22.6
